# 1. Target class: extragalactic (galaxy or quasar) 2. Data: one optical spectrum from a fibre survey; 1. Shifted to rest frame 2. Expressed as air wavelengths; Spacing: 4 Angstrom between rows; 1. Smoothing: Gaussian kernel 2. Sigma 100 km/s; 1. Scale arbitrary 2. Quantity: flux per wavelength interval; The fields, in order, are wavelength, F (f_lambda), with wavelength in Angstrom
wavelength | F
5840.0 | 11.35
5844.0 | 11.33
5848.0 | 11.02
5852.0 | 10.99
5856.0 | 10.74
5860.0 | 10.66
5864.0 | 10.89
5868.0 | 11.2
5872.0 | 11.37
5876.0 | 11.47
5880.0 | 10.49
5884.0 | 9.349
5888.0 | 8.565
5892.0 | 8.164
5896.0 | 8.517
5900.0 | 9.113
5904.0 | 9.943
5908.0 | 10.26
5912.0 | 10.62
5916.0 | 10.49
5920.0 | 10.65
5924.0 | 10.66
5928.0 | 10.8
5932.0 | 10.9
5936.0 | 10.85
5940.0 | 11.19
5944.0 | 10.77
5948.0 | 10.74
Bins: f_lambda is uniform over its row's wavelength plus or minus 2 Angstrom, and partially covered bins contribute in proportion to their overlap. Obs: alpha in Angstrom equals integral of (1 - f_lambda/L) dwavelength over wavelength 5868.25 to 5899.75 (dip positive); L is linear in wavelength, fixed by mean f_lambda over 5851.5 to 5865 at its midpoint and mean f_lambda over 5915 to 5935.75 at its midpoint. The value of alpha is 3.0 Angstrom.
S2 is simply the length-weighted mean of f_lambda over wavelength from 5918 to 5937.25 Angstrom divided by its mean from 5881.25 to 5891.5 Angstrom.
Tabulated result 1.2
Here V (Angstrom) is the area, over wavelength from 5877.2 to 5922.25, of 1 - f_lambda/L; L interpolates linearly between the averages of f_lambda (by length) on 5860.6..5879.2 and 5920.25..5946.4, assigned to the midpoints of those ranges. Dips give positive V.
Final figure 5.37 Angstrom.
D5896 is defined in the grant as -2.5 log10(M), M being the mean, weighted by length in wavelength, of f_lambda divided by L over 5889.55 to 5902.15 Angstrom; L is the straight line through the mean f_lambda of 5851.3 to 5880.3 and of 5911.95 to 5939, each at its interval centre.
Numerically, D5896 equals 0.25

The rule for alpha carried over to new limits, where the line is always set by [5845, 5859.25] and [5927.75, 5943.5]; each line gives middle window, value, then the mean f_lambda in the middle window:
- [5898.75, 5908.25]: 1.0 Angstrom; 9.73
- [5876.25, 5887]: 0.9 Angstrom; 10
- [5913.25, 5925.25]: 0.4 Angstrom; 10.6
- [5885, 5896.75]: 2.6 Angstrom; 8.48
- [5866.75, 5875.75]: -0.3 Angstrom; 11.3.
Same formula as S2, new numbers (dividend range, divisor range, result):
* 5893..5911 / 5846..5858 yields 0.87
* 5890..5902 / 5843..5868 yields 0.79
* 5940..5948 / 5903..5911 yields 1.07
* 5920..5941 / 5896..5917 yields 1.09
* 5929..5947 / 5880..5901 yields 1.23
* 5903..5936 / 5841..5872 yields 0.96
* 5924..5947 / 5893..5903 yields 1.23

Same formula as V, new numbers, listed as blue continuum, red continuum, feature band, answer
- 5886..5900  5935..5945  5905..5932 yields -2.0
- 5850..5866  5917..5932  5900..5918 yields 0.9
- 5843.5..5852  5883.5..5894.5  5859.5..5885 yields -3.3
